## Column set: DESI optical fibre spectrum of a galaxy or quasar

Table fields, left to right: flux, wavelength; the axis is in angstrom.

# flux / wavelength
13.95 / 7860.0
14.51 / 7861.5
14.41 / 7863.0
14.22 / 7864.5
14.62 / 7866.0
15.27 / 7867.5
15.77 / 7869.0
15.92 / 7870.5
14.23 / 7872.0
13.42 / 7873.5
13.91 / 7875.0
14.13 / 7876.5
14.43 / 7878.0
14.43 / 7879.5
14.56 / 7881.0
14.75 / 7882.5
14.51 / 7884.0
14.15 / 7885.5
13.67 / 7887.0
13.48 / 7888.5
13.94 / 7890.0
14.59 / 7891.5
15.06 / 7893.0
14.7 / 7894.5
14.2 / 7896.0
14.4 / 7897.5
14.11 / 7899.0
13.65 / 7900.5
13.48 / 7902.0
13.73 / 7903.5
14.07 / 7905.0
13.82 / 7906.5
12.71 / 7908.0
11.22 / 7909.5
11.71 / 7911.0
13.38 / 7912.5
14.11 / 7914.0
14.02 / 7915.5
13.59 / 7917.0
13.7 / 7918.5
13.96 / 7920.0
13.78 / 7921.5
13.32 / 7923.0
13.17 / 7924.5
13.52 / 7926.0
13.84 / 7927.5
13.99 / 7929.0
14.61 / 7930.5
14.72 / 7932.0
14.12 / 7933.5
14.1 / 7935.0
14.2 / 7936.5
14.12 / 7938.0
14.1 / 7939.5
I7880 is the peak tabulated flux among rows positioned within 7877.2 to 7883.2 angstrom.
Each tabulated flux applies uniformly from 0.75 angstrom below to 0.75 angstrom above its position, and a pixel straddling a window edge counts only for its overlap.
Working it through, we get 14.75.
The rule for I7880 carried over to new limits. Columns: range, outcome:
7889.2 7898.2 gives 15.06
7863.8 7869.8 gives 15.77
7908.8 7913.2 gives 13.38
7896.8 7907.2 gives 14.4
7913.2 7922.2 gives 14.11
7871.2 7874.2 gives 14.23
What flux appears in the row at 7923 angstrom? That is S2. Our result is 13.32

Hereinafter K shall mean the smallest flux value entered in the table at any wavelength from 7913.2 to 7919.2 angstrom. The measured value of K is 13.59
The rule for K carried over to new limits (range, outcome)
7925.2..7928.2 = 13.52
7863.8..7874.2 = 13.42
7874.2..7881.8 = 13.91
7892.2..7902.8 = 13.48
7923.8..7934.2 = 13.17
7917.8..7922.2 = 13.7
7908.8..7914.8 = 11.22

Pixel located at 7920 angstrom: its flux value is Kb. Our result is 13.96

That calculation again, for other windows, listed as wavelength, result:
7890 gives 13.94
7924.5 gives 13.17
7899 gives 14.11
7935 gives 14.1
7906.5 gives 13.82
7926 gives 13.52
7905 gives 14.07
